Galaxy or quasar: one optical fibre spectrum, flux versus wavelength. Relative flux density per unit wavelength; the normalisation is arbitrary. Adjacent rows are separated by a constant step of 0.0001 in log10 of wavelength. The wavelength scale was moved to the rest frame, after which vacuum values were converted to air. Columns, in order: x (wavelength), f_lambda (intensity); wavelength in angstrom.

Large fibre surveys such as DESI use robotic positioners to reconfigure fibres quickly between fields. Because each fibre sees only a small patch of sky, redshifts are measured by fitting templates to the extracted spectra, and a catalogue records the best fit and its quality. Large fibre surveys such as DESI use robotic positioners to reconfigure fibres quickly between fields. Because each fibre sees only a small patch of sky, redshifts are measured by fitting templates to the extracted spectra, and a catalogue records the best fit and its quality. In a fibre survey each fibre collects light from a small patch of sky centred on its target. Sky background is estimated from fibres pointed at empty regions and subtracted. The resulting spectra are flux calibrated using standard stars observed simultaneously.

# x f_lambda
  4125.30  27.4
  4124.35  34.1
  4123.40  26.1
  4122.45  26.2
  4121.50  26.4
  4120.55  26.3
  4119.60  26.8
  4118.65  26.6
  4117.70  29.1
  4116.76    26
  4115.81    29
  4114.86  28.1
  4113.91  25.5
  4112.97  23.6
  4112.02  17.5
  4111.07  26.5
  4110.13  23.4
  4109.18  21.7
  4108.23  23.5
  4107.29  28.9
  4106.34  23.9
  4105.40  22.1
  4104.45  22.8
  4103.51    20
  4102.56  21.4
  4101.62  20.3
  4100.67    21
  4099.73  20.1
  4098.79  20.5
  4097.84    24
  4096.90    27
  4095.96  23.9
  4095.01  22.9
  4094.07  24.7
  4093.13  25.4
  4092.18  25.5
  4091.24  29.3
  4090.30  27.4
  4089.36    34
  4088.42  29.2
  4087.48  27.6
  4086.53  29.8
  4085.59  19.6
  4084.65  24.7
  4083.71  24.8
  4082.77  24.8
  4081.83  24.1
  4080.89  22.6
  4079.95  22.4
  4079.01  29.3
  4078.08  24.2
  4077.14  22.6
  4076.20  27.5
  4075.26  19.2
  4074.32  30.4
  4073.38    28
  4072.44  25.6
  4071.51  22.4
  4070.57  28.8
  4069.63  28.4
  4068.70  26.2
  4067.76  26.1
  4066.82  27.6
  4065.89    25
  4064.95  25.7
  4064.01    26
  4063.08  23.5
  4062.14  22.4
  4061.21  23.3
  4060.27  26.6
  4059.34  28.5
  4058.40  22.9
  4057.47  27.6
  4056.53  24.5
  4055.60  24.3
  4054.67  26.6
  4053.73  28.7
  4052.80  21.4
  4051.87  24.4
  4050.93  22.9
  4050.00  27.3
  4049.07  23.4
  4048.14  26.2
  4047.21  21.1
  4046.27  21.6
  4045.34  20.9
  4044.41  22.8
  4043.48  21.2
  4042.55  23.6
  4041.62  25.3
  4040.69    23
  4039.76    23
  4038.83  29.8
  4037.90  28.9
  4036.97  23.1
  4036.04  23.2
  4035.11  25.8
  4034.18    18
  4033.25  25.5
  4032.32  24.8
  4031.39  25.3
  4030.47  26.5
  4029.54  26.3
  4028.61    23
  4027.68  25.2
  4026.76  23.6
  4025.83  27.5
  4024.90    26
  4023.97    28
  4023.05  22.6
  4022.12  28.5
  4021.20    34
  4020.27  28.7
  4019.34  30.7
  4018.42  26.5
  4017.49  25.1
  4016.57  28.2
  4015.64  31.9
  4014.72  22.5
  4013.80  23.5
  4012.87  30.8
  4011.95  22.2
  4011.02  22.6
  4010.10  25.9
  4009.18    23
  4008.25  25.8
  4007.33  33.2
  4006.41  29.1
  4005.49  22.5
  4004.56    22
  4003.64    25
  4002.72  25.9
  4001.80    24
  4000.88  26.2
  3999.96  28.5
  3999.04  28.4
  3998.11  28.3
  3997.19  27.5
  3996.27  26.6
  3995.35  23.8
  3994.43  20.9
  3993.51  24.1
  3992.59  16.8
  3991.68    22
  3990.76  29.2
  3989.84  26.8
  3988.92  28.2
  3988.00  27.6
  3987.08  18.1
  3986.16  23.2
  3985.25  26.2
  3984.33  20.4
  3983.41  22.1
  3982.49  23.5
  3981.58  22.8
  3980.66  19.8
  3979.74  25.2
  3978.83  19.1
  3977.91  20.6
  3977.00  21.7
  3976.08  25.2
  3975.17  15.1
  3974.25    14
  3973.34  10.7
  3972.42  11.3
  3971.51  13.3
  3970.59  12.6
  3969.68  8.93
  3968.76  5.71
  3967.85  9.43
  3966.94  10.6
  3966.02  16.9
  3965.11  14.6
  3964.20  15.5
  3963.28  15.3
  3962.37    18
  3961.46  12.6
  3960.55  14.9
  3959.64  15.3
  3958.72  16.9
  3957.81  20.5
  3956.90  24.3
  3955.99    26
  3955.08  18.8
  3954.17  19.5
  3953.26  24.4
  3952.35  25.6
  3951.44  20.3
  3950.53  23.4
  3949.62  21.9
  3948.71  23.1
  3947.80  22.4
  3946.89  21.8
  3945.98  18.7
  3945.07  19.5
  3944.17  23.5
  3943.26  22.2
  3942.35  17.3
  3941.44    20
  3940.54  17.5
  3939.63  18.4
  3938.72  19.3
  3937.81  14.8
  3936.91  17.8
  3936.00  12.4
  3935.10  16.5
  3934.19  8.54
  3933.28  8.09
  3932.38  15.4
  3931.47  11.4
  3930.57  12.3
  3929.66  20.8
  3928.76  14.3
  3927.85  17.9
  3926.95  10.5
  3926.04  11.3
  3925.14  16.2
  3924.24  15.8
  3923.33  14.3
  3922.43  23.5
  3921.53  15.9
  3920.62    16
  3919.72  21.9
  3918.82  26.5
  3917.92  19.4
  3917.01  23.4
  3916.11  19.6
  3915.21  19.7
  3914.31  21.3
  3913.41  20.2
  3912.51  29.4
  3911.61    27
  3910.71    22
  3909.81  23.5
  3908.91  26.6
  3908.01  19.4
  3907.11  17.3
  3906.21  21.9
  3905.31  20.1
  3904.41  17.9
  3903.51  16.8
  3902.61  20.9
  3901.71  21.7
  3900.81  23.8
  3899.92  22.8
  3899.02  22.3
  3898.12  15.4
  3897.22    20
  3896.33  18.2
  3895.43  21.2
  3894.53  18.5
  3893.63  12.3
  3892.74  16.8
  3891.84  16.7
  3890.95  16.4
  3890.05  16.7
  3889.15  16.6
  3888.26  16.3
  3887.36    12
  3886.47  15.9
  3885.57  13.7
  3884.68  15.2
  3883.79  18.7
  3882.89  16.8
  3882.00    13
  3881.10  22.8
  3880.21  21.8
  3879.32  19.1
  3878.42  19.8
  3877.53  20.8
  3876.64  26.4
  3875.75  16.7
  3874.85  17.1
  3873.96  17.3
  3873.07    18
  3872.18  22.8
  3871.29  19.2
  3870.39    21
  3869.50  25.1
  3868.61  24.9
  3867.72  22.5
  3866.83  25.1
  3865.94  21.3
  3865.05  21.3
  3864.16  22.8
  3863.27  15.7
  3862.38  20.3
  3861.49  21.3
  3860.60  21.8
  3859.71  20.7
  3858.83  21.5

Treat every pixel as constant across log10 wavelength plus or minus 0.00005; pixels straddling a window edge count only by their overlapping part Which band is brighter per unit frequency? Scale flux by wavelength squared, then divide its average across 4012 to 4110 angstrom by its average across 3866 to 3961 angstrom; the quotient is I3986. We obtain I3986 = 1.4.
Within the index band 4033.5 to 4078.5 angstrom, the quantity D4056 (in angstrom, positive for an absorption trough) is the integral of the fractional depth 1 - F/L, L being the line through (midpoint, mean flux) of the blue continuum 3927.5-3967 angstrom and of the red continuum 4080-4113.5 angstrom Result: -4.5 angstrom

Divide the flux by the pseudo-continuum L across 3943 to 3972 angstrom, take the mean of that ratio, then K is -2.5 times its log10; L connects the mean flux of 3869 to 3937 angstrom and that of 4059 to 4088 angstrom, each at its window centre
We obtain 0.15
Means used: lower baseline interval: 18.5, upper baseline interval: 25.4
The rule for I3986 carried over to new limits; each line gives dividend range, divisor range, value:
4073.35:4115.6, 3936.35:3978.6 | 1.48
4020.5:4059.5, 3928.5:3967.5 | 1.45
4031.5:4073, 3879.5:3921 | 1.37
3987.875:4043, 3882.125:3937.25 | 1.51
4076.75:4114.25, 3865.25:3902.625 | 1.41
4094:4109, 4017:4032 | 0.89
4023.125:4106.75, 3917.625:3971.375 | 1.53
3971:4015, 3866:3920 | 1.23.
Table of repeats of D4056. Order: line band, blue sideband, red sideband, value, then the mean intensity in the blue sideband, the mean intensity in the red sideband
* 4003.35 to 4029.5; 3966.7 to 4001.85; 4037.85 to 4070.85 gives -4.2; 20.8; 24.9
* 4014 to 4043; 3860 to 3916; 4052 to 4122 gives -2.9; 19.8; 25.1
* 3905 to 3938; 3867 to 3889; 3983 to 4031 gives 4.7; 19.1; 25.7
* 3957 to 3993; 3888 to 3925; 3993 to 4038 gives 8.3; 19.9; 25.9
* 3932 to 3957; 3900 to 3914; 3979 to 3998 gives 3.9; 21.9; 23.8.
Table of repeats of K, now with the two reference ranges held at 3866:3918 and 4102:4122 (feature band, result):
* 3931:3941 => 0.39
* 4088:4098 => -0.11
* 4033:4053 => -0.03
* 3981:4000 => -0.11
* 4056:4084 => -0.07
